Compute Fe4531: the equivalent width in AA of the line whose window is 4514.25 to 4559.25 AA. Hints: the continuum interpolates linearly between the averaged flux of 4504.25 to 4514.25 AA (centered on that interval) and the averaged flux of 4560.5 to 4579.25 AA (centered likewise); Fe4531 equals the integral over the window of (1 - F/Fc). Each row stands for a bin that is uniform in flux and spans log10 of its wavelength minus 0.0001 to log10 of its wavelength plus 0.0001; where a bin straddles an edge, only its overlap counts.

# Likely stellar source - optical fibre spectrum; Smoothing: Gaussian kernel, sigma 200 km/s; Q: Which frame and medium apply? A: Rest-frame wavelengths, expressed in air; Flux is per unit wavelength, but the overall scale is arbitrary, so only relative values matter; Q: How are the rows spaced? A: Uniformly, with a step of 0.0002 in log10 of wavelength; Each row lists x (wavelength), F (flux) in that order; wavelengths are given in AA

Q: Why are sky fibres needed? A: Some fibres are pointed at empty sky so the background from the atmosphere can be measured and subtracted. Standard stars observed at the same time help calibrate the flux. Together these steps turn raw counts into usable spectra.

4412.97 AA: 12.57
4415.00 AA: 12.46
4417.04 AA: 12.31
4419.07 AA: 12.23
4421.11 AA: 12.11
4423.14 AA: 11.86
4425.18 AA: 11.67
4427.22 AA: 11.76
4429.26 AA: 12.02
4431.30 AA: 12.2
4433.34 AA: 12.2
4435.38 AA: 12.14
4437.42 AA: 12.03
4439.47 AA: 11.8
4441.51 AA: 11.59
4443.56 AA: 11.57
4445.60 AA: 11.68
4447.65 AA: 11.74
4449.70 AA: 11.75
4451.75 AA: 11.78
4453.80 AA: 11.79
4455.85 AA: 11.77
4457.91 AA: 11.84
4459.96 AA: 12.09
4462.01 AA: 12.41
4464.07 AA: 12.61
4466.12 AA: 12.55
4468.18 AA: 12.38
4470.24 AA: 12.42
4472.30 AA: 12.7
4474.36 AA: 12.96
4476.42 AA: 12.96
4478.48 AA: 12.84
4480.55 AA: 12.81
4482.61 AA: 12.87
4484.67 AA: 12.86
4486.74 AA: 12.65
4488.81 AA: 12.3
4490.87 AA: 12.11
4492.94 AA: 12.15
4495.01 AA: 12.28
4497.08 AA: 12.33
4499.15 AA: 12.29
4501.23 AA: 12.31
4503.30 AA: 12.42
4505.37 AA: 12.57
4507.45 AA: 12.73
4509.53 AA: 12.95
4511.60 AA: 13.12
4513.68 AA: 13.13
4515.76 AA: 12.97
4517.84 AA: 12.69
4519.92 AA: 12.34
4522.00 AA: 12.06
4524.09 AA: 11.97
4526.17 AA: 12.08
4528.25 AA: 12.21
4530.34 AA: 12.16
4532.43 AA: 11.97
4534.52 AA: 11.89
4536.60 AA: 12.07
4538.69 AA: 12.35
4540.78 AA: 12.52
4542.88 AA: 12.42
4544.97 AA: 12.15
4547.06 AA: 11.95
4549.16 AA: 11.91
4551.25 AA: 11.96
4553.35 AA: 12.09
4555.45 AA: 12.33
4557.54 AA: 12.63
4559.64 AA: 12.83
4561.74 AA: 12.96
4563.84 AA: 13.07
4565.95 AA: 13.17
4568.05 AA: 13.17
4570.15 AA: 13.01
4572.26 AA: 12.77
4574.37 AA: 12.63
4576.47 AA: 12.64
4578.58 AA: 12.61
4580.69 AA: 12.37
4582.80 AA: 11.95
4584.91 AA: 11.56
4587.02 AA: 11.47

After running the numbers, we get 2.3 AA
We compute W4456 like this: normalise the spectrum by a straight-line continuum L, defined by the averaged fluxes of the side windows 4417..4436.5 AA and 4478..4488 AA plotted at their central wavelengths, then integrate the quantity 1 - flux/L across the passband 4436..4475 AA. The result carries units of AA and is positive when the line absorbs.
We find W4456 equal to 1.1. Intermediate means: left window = 12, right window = 12.8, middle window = 12.1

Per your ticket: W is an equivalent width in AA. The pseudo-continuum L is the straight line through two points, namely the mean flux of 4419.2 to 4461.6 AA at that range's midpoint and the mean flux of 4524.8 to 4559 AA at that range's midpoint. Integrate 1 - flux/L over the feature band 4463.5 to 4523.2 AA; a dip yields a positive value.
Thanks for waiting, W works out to -2.8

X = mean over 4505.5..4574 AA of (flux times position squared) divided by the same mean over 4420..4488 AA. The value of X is 1.06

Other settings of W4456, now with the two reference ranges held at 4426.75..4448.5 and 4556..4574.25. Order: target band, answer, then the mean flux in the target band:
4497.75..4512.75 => -0.2 AA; 12.6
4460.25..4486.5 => -1.1 AA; 12.7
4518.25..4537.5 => 0.8 AA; 12.1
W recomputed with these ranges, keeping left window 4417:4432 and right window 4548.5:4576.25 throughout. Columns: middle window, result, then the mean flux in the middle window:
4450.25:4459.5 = 0.26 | 11.8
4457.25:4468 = -0.12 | 12.3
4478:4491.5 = -0.38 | 12.6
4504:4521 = -0.51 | 12.8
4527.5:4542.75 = 0.43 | 12.2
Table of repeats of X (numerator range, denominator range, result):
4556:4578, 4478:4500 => 1.07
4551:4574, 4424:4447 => 1.14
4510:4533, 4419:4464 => 1.08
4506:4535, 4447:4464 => 1.07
